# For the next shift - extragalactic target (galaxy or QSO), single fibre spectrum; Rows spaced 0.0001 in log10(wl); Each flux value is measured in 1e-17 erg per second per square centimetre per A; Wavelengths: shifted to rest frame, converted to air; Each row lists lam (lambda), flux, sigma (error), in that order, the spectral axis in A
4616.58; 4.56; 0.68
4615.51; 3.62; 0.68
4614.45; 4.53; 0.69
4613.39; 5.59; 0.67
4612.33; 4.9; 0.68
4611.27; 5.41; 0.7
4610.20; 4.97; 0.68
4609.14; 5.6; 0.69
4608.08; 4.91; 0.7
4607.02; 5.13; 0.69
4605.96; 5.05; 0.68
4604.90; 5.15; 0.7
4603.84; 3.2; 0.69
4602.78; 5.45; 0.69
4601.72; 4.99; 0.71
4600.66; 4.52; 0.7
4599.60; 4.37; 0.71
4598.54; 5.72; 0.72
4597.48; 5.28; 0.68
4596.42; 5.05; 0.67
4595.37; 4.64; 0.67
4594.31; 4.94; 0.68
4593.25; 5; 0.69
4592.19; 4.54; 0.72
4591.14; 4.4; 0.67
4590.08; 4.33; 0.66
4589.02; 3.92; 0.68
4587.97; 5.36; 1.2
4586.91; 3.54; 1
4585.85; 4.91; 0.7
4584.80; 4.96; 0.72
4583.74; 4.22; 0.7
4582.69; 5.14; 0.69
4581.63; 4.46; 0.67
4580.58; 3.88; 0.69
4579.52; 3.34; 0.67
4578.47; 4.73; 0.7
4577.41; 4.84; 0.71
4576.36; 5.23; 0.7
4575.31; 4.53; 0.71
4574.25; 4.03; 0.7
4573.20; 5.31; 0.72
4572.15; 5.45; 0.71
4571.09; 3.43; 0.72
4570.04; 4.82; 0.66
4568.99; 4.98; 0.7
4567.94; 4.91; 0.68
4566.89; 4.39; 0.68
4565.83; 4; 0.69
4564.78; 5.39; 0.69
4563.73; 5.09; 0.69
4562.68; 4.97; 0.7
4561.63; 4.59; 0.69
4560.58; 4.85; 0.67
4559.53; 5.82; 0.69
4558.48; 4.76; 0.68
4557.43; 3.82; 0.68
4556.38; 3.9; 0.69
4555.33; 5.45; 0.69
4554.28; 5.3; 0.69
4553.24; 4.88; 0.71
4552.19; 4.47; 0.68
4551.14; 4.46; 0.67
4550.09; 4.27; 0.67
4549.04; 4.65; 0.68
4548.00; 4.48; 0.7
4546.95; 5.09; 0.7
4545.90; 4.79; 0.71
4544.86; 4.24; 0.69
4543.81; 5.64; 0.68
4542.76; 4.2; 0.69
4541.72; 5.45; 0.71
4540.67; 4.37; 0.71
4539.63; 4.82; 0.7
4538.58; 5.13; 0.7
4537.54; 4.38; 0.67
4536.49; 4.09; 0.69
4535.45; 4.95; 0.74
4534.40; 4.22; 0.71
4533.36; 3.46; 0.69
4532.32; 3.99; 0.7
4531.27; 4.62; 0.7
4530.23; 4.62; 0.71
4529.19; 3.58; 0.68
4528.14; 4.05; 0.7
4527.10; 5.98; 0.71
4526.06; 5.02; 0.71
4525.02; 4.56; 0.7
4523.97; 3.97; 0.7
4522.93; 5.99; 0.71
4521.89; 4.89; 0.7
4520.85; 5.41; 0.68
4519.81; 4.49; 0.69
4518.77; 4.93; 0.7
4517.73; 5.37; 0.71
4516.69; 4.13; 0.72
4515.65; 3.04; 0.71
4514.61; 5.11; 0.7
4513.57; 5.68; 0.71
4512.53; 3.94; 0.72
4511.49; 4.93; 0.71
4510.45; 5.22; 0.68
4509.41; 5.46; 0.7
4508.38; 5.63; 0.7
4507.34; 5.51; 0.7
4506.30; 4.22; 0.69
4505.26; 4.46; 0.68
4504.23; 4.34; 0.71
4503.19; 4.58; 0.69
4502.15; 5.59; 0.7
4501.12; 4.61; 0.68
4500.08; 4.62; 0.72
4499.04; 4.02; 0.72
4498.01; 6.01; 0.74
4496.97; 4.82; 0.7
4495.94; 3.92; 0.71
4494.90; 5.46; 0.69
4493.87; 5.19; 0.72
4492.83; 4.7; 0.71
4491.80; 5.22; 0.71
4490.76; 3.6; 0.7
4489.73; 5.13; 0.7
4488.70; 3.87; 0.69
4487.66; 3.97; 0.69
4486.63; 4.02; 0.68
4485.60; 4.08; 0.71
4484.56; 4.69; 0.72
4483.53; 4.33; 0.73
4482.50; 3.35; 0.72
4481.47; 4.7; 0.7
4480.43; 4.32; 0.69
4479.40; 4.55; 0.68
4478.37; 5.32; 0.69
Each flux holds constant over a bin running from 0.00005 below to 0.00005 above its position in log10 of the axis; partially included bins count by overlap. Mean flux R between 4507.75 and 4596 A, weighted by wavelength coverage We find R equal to 4.68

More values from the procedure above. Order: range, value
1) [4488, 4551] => 4.71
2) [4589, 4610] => 4.83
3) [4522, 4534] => 4.54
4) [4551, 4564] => 4.8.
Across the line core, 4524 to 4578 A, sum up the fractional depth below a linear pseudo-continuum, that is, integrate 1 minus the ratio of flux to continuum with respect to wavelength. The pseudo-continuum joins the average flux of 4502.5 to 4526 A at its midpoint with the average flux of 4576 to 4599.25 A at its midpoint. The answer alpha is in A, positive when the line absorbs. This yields 0.8 A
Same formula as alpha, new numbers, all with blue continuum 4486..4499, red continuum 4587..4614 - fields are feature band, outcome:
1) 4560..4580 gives 0.51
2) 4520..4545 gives 0.36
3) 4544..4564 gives 0.12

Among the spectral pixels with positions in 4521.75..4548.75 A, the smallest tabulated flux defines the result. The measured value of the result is 3.46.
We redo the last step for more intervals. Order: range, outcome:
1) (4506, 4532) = 3.04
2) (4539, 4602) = 3.34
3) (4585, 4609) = 3.2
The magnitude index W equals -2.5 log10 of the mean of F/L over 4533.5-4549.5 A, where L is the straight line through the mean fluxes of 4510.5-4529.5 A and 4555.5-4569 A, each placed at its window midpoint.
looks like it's 0.016 mag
